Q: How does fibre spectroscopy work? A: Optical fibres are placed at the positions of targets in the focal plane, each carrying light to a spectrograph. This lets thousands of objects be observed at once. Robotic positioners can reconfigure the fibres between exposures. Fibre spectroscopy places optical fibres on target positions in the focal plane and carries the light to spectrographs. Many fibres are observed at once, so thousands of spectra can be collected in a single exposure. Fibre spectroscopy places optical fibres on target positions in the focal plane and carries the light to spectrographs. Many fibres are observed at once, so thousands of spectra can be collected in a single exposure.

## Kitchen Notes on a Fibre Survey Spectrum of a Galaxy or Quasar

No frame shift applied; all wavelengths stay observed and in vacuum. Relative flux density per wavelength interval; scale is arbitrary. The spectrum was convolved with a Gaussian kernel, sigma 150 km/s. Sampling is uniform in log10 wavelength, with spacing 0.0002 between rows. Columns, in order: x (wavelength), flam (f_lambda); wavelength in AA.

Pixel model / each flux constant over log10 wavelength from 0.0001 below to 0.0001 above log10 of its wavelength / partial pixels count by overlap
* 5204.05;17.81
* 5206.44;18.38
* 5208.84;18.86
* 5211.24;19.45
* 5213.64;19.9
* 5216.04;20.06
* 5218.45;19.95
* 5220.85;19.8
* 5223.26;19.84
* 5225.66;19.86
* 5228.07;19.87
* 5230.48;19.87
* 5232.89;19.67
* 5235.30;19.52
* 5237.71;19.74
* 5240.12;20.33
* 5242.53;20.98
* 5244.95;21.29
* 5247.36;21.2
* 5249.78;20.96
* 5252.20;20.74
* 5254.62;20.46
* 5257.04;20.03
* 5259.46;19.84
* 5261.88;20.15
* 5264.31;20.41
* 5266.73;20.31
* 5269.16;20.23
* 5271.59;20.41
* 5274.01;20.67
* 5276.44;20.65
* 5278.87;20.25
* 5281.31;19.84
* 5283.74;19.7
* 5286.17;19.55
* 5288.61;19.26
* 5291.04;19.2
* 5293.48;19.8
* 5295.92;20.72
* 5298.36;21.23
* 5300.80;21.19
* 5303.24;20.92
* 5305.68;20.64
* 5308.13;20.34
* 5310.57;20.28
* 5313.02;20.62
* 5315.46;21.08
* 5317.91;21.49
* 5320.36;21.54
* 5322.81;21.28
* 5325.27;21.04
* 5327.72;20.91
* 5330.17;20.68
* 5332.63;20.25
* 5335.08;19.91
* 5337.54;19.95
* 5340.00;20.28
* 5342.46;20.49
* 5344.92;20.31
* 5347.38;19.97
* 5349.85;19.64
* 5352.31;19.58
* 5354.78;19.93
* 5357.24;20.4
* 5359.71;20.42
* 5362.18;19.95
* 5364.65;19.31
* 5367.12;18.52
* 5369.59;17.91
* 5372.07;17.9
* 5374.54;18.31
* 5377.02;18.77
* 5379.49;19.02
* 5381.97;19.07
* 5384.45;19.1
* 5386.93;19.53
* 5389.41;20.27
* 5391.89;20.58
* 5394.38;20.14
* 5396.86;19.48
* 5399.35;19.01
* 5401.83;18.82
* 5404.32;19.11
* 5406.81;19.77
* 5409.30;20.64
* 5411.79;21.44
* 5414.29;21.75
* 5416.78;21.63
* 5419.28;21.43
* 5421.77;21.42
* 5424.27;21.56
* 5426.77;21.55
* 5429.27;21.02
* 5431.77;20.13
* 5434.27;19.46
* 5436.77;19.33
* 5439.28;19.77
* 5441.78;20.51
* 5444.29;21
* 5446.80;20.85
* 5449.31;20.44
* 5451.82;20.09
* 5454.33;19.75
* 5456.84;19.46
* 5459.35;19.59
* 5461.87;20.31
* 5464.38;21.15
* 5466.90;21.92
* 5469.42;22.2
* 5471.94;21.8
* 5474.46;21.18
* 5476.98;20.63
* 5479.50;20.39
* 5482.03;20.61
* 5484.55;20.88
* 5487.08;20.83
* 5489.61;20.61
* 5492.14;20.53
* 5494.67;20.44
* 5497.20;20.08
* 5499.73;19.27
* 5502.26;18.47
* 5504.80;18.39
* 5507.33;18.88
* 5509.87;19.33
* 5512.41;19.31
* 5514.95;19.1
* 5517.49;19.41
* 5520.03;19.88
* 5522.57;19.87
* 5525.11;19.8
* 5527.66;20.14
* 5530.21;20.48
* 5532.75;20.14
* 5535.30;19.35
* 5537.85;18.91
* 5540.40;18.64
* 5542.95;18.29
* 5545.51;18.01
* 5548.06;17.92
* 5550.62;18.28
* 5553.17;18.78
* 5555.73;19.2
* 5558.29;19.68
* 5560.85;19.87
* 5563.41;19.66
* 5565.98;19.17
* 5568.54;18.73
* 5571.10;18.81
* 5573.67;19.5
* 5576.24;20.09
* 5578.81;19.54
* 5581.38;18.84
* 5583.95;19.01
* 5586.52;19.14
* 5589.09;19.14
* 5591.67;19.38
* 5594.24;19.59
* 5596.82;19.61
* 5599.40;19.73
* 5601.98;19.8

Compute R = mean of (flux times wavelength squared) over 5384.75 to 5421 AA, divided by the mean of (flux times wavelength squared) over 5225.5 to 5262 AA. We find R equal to 1.06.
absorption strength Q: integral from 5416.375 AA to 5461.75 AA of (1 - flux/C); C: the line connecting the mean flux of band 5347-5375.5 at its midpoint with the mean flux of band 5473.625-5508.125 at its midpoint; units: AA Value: -1.6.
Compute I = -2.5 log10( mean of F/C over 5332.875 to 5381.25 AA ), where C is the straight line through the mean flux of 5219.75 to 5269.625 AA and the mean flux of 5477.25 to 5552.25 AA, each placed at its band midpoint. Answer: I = 0.02 mag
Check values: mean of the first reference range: 20.2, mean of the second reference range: 19.5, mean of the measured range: 19.5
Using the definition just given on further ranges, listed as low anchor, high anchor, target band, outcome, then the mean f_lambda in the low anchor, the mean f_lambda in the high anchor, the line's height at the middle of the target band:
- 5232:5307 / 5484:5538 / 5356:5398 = 0.040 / 20.3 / 19.7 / 20.1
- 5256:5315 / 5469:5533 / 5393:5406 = 0.046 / 20.3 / 20.1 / 20.2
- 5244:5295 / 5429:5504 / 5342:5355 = 0.019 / 20.2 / 20.4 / 20.3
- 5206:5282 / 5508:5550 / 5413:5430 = -0.100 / 20.1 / 19.3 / 19.6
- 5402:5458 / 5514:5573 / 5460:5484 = -0.055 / 20.5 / 19.2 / 20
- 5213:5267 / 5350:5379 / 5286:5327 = -0.052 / 20.2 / 19.2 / 19.7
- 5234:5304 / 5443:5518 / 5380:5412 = 0.031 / 20.3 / 20.2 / 20.3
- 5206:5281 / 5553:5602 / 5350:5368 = 0.006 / 20.1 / 19.4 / 19.9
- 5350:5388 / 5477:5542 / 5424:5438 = -0.054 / 19.2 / 19.8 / 19.4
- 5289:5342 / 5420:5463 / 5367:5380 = 0.120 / 20.6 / 20.4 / 20.5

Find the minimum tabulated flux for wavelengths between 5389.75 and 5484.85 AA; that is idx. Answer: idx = 18.82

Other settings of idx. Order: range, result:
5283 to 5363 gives 19.2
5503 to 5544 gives 18.29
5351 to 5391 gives 17.9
